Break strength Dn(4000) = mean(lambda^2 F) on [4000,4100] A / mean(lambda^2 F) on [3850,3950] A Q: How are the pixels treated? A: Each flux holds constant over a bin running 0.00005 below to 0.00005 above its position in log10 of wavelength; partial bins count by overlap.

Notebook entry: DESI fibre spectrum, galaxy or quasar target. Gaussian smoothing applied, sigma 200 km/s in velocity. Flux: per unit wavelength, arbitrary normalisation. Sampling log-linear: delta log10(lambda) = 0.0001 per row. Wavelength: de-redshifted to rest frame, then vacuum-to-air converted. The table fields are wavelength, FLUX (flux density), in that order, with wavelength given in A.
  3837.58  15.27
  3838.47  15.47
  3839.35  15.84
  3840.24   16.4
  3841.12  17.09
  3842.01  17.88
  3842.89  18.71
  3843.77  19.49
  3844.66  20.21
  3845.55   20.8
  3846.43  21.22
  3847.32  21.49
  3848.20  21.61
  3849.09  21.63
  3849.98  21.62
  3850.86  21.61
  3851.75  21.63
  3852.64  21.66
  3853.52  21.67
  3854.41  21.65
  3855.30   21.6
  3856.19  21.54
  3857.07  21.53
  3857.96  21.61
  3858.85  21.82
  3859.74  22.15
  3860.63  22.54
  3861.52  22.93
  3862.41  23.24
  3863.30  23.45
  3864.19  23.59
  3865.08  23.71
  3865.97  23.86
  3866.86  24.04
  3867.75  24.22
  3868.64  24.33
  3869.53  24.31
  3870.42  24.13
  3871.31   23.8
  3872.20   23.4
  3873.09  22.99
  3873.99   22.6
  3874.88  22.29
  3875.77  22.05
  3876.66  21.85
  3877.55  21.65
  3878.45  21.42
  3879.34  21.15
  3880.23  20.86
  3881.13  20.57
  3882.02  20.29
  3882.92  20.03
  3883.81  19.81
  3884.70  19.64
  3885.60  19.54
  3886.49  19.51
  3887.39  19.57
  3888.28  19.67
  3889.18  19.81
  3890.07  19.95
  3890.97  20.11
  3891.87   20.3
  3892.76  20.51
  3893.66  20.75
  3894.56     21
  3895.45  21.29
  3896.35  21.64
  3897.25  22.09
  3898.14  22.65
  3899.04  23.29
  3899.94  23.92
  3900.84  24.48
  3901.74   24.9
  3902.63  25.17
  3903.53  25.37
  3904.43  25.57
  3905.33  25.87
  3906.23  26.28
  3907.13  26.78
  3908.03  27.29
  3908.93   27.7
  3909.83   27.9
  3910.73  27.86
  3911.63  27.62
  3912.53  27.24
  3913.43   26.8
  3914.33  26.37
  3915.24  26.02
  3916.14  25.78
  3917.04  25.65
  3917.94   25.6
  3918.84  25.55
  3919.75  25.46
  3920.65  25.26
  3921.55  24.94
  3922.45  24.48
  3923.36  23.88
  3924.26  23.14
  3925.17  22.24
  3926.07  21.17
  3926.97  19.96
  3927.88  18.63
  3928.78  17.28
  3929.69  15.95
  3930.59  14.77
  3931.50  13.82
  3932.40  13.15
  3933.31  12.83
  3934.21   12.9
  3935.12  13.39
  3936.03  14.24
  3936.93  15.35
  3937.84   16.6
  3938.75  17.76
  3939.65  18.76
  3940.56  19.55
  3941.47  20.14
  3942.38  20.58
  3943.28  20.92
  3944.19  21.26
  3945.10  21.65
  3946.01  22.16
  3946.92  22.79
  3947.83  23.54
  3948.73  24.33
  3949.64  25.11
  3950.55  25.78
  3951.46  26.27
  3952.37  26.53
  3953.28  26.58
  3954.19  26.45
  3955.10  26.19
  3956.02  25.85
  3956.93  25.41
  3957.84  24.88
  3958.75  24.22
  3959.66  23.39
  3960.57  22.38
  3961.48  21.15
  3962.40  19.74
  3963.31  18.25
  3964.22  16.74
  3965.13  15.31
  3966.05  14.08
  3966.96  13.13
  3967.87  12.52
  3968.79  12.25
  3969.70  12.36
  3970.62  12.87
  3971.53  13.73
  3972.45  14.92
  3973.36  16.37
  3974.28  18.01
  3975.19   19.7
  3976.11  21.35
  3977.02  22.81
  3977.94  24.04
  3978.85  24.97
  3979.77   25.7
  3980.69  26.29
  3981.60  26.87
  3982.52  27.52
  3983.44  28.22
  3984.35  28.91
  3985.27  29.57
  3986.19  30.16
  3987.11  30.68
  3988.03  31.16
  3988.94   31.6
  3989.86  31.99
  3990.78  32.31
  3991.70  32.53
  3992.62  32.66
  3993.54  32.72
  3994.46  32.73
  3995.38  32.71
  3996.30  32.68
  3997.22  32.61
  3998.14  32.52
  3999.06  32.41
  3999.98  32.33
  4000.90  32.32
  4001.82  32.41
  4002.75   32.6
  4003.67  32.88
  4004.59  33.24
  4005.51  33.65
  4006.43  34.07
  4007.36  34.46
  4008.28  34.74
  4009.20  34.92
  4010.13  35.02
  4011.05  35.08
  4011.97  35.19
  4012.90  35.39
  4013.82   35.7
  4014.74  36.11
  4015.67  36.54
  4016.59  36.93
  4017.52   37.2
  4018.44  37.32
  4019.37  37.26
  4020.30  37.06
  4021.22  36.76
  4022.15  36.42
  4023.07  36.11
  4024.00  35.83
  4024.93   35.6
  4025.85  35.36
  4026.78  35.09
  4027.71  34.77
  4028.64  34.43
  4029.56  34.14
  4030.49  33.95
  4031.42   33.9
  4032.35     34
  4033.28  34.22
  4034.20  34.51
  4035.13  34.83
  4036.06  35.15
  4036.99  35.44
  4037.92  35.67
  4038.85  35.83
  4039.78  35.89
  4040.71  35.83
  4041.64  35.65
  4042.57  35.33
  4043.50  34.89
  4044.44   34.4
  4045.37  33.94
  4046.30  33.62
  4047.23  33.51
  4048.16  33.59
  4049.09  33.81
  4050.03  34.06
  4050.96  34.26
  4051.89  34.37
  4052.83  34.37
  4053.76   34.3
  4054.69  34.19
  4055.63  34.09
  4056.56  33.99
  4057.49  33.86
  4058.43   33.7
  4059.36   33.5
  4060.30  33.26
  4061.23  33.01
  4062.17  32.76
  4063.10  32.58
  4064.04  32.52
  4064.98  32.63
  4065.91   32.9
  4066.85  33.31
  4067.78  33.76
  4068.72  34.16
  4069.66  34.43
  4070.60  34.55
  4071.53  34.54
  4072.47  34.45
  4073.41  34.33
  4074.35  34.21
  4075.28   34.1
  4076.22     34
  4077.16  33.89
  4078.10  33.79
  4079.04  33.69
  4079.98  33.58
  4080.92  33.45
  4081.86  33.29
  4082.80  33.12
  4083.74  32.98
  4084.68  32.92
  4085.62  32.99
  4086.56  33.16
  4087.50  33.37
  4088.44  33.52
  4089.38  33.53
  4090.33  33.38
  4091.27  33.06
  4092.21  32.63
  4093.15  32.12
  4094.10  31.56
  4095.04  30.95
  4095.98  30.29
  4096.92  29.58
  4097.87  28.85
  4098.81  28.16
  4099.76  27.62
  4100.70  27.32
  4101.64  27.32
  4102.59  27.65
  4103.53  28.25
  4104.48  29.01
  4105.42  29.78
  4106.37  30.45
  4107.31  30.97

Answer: 1.67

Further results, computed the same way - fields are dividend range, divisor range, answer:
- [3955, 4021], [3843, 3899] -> 1.36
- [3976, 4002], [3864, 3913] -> 1.37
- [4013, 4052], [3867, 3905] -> 1.72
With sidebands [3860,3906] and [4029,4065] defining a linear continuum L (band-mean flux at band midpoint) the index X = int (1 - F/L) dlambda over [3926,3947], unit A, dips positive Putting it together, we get 6.9 A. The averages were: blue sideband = 22.3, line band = 17.6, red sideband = 34.2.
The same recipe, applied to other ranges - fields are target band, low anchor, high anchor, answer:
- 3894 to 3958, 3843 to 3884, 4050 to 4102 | 6.4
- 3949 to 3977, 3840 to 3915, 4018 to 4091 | 7.9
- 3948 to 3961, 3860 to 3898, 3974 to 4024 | 1.4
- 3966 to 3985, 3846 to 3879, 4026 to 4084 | 6.0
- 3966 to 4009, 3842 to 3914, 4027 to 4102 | 3.1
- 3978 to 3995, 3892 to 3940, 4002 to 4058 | 0.2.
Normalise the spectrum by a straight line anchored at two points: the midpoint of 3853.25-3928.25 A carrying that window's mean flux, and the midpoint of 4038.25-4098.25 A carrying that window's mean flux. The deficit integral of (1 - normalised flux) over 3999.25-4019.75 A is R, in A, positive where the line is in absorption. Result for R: -3.2 A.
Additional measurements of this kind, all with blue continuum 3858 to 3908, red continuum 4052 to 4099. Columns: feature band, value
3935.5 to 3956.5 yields 3.2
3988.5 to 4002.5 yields -1.8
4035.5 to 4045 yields -1.3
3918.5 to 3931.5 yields 1.8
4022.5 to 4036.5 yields -1.9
